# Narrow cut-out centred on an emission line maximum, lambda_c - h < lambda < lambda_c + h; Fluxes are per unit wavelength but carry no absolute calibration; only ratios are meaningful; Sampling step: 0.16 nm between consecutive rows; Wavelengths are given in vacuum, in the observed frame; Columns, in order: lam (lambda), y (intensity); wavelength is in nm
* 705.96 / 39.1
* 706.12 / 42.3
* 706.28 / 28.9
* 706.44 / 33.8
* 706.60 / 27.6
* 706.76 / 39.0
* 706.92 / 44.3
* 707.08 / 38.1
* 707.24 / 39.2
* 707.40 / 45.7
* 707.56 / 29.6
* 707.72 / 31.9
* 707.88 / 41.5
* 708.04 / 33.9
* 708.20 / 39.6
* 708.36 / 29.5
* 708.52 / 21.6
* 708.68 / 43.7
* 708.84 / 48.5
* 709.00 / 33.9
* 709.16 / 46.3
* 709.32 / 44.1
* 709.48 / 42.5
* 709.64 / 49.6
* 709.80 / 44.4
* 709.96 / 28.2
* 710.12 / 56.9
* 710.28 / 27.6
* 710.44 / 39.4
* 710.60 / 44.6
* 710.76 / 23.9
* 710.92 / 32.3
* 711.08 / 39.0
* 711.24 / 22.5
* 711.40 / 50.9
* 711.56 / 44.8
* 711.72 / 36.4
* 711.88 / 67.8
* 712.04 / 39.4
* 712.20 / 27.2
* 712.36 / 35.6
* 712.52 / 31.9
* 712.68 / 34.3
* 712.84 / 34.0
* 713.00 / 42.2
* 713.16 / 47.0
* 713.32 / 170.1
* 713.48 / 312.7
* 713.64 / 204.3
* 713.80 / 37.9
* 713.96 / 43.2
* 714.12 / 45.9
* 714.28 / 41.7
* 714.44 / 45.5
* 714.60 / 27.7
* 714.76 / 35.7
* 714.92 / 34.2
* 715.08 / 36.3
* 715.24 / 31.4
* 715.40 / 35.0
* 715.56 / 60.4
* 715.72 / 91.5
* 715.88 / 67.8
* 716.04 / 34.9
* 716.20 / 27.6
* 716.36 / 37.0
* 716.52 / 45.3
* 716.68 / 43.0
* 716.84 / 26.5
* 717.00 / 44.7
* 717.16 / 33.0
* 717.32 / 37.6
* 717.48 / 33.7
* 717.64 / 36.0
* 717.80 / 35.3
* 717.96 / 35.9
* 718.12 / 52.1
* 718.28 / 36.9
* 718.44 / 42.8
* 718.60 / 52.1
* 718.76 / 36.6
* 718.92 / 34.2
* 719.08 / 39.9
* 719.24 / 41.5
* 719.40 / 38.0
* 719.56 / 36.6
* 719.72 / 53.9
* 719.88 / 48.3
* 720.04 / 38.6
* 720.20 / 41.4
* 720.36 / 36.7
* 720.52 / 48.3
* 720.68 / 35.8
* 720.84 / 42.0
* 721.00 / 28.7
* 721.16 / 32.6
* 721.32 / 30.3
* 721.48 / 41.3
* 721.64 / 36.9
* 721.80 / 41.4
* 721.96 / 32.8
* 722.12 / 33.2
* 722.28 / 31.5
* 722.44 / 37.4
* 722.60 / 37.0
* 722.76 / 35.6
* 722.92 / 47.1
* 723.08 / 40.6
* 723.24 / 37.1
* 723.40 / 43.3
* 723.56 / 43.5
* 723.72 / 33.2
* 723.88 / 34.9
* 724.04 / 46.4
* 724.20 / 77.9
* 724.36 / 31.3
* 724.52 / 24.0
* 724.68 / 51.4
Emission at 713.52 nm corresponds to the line H-alpha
